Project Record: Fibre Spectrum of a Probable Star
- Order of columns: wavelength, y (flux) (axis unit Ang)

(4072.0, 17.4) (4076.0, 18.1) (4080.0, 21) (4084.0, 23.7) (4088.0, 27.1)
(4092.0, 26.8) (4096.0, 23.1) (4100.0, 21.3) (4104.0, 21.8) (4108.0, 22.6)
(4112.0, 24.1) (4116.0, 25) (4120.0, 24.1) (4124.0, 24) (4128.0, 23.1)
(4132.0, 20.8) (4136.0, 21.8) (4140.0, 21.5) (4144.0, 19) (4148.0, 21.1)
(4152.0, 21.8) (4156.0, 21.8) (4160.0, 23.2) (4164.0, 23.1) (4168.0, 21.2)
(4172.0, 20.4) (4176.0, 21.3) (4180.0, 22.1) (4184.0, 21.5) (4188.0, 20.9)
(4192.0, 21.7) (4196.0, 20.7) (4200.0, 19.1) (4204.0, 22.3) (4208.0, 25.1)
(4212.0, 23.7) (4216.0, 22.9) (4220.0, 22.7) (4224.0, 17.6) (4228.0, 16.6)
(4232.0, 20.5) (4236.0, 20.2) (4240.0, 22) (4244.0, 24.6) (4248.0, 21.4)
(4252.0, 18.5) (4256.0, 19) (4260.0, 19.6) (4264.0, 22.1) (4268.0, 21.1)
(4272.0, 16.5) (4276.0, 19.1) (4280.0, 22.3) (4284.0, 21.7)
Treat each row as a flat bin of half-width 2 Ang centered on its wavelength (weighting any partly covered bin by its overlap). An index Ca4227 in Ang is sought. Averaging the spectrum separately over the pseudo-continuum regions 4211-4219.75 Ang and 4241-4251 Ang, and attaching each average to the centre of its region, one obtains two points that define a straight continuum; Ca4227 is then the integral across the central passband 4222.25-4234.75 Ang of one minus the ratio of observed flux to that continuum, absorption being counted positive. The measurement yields 2.4 Ang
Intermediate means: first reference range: 23.1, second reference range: 22.4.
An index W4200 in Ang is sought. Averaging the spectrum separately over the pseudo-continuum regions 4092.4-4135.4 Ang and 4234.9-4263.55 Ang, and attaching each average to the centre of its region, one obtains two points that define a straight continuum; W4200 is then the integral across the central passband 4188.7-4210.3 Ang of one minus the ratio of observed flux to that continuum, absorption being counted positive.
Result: -0.1 Ang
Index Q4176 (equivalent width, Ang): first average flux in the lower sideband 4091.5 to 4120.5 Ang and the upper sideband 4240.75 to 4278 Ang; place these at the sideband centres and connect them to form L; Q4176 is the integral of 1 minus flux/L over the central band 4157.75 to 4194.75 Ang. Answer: 0.48 Ang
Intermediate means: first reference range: 23.4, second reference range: 20.3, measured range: 21.7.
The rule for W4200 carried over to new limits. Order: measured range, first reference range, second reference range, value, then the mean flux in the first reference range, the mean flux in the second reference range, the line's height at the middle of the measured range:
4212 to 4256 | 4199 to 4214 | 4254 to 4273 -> 1.2 Ang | 22.8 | 19.8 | 21.4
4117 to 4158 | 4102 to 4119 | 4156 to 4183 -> 1.3 Ang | 23.4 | 21.9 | 22.7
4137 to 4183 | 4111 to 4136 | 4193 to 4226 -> 2.4 Ang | 23.4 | 21.8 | 22.7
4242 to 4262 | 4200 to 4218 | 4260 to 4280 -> 0.2 Ang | 23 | 19.9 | 20.9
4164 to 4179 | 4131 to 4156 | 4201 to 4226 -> 0.1 Ang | 21.1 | 22.3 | 21.5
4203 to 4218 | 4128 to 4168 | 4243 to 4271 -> -1.8 Ang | 21.6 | 20.6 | 21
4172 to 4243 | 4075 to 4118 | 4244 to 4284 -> 0.1 Ang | 23.3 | 20.3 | 21.3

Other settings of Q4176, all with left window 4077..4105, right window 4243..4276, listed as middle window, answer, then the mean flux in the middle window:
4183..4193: 0.1 Ang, 21.3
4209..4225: -0.9 Ang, 22.2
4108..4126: -0.9 Ang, 24.1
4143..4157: 0.8 Ang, 21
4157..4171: -0.2 Ang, 22.3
